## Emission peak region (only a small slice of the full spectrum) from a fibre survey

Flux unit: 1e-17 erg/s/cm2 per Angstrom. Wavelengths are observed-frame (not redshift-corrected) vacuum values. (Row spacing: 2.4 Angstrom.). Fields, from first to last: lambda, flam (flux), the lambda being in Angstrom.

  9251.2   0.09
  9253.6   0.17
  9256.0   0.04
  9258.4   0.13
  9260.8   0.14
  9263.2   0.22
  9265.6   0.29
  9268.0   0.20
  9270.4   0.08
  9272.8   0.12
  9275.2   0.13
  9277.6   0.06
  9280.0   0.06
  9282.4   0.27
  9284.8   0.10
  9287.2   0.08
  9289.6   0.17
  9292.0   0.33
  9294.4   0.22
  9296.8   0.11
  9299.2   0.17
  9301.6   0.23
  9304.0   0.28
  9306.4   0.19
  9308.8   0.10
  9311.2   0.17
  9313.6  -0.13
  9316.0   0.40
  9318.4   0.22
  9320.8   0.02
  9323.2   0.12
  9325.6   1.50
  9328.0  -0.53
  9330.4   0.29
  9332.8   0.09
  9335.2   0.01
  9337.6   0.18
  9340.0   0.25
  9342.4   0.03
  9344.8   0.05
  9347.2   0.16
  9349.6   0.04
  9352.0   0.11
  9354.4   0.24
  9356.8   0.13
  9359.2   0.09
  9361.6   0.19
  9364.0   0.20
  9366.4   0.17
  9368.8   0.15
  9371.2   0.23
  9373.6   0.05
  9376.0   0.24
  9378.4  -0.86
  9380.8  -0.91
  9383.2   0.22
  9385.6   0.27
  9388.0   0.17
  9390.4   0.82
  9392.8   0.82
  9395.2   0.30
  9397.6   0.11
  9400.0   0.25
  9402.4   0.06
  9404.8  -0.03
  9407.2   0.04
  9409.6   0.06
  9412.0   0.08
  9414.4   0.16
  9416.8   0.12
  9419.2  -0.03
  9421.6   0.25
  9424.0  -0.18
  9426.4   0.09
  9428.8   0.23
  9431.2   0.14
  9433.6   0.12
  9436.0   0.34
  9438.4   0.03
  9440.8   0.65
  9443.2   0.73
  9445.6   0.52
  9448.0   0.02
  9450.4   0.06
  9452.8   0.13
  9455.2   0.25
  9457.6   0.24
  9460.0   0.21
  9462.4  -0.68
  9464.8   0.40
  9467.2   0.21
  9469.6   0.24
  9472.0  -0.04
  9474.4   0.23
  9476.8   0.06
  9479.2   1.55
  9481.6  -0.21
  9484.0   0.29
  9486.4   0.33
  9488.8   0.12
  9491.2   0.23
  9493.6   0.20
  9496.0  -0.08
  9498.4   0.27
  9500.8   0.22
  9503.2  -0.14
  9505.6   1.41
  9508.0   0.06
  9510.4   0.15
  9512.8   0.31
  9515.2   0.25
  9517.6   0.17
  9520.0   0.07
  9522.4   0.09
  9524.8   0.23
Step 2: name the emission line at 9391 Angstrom H-beta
